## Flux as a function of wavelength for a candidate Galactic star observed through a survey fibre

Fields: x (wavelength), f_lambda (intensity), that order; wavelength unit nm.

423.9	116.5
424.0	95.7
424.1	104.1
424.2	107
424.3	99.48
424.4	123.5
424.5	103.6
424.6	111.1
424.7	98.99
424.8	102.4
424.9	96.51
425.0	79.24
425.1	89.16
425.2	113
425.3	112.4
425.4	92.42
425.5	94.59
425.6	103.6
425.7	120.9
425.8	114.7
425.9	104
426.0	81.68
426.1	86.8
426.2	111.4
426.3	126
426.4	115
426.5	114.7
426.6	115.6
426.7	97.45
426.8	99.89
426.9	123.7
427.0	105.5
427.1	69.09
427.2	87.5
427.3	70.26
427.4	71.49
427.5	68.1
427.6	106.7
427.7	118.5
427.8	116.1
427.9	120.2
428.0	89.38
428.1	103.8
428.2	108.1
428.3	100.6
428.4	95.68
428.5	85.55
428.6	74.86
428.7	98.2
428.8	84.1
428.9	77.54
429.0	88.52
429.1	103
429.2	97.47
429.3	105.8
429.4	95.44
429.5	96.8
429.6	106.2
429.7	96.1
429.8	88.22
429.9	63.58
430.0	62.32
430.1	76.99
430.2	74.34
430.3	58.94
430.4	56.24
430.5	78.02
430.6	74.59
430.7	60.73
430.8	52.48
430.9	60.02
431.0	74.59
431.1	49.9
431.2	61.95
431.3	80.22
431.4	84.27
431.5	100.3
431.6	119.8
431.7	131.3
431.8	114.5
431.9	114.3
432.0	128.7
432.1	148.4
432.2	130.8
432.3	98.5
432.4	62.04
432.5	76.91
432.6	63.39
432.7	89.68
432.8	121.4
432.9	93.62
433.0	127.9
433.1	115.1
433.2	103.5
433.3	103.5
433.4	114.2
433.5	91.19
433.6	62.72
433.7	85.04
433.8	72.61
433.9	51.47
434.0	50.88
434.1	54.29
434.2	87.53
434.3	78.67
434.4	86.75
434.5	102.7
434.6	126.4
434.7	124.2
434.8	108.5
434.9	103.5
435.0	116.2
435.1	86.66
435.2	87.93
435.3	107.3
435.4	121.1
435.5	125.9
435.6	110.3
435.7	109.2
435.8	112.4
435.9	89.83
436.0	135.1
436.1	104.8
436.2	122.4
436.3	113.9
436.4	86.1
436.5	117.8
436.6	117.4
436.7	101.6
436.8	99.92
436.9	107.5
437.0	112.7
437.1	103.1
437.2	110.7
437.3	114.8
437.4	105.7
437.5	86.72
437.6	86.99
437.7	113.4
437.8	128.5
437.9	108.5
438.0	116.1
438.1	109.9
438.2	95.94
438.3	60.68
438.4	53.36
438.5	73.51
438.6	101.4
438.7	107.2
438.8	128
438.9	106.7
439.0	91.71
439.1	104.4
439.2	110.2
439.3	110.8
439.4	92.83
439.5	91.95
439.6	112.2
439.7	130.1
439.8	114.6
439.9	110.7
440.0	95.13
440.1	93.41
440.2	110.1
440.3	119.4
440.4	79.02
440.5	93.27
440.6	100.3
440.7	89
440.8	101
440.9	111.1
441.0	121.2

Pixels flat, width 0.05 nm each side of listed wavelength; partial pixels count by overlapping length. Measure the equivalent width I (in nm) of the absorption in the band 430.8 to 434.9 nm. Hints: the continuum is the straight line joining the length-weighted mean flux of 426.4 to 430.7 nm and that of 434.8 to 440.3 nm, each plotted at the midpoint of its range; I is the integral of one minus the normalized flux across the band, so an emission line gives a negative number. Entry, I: 0.182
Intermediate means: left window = 91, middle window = 93.4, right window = 105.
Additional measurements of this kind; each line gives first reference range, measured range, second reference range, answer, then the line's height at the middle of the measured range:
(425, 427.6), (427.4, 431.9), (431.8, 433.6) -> 0.613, 102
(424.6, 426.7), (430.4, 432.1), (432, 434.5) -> 0.124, 94.7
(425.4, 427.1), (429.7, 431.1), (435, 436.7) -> 0.510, 107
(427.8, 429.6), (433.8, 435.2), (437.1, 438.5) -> 0.114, 97.8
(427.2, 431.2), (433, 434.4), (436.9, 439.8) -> 0.138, 93.5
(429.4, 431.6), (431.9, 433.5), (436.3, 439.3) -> -0.409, 83.7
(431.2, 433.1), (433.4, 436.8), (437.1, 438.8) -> 0.090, 102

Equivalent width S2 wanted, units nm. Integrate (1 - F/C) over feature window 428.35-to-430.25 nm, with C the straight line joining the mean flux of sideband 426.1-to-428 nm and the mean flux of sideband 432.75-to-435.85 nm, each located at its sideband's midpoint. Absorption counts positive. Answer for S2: 0.24 nm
